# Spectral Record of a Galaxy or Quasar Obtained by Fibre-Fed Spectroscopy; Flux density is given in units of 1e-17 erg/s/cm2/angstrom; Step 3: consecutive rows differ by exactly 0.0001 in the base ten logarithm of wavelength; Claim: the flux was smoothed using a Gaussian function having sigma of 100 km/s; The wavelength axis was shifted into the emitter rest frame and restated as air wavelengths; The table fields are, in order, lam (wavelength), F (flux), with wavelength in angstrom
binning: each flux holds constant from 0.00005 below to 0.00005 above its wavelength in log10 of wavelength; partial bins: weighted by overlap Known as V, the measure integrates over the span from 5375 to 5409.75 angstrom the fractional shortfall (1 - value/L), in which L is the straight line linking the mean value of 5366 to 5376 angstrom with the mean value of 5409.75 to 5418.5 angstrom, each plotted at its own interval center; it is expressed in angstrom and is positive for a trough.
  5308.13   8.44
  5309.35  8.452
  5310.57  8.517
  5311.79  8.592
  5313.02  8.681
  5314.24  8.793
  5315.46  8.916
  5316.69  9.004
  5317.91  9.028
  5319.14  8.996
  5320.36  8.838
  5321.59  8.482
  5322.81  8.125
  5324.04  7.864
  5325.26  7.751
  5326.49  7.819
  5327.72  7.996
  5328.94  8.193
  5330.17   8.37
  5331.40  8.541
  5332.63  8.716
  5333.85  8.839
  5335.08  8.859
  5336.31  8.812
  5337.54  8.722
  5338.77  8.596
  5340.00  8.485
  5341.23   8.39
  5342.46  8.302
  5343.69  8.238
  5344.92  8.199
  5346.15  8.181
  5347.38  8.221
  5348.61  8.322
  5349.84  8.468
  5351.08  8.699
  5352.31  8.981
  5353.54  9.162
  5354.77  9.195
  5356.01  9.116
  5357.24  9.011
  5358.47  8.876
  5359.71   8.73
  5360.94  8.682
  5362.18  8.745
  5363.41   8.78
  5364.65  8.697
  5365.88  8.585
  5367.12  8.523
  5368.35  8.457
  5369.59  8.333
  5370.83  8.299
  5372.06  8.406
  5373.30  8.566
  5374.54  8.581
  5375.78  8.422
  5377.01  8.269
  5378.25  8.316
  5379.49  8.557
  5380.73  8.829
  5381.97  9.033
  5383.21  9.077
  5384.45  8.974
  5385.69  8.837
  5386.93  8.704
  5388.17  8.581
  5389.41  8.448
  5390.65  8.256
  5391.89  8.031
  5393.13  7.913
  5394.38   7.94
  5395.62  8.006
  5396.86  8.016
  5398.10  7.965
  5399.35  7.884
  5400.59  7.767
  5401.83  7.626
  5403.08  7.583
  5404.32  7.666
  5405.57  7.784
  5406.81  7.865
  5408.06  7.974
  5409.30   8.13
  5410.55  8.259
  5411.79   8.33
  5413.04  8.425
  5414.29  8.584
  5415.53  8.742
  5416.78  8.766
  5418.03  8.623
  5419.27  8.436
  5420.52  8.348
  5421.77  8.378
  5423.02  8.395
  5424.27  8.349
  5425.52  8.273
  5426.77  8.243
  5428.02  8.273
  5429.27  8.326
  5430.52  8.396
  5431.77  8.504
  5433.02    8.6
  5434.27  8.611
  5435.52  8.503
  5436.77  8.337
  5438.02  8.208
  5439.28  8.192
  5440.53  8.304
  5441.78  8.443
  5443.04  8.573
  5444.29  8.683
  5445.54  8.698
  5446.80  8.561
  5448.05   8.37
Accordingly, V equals 1.0 angstrom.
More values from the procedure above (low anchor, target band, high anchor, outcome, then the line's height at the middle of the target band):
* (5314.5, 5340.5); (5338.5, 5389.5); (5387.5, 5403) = -2.3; 8.25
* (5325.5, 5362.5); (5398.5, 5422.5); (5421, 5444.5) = 0.8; 8.44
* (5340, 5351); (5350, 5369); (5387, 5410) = -1.3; 8.23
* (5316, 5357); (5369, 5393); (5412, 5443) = -0.2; 8.48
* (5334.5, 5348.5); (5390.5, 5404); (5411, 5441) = 0.9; 8.43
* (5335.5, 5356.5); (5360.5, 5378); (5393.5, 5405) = -0.6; 8.26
